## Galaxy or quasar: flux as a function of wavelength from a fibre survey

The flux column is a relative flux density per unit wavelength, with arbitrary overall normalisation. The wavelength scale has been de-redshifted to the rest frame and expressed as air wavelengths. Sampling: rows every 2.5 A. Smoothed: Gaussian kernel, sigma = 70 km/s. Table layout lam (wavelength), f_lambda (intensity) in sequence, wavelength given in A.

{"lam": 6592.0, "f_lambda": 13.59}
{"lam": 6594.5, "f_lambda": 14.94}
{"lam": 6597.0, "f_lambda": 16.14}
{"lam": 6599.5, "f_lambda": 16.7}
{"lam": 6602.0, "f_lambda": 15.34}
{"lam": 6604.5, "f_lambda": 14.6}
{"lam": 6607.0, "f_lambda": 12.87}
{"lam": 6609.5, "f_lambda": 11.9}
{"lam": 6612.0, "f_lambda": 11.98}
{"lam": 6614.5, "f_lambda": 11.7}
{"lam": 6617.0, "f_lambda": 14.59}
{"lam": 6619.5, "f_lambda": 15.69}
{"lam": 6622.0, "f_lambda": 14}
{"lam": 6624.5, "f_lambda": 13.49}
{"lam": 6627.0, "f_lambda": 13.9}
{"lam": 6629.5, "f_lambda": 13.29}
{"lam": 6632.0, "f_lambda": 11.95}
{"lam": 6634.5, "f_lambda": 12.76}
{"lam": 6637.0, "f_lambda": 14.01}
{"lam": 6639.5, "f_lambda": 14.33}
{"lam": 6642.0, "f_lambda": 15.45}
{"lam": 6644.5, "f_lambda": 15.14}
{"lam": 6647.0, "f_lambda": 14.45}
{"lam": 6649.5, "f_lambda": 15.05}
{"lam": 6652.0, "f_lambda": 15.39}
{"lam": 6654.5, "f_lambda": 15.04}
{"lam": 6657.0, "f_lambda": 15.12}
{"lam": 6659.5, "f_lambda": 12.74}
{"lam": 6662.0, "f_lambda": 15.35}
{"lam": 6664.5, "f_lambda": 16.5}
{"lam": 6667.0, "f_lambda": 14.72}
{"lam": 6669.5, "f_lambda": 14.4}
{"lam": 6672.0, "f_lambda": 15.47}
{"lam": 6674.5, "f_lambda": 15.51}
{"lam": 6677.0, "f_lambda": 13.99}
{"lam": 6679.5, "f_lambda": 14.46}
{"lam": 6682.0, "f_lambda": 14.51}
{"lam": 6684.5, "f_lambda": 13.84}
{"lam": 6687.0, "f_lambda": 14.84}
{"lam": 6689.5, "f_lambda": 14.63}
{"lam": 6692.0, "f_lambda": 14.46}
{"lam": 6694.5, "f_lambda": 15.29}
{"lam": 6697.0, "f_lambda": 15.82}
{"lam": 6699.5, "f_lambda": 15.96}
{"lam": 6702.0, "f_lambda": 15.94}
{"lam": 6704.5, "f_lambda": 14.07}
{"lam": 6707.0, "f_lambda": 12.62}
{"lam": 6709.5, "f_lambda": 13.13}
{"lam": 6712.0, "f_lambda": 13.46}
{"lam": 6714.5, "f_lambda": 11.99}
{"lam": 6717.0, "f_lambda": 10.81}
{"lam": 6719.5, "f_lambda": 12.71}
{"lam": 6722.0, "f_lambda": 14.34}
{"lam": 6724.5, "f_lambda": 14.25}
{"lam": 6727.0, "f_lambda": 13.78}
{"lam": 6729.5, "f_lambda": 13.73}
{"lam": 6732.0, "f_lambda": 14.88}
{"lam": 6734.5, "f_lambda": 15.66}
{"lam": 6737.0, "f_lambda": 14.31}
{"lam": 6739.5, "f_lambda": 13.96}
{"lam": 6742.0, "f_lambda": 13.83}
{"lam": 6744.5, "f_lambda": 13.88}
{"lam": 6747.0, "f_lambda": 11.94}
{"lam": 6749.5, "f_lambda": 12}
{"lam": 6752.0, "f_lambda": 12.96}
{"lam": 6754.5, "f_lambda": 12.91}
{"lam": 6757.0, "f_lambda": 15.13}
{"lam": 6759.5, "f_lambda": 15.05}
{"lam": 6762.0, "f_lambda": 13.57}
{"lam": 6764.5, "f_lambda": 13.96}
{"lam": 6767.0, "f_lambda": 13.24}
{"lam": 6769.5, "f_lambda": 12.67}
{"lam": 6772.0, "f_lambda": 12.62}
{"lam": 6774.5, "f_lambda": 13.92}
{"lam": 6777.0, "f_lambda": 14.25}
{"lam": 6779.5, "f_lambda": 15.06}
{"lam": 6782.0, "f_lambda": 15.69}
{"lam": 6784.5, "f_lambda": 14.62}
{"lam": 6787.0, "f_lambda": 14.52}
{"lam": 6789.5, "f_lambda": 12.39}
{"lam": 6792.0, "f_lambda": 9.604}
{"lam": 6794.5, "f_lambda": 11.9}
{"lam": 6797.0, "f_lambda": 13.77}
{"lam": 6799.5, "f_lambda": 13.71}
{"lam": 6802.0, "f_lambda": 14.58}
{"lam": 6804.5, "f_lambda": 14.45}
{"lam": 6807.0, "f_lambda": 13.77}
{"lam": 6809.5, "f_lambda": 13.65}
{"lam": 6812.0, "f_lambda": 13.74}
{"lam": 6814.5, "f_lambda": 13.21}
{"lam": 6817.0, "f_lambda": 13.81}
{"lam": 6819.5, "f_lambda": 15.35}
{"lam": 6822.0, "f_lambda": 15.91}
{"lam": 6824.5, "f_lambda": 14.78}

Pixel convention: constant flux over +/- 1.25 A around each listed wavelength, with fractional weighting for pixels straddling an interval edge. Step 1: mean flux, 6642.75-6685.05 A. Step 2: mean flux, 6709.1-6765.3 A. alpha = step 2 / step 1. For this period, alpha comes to 0.9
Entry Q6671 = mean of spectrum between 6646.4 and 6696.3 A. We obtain 14.8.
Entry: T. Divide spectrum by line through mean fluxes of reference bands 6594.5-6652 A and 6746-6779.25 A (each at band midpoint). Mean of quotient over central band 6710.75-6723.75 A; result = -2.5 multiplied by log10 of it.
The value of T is 0.08 mag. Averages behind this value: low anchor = 14.1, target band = 12.7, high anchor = 13.5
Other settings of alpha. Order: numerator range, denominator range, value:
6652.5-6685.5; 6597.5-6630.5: 1.06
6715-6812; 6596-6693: 0.95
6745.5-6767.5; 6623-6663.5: 0.94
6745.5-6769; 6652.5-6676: 0.89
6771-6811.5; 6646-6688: 0.92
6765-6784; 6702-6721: 1.08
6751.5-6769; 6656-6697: 0.94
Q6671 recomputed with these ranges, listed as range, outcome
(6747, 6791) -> 13.7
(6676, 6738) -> 14.1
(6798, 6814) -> 13.9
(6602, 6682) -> 14.2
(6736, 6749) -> 13.5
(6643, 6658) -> 15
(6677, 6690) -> 14.4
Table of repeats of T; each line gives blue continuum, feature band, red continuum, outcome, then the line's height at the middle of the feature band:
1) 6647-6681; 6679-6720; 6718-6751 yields 0.02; 14.3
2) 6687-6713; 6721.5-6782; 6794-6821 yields 0.03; 14.2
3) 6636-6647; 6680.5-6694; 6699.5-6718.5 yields -0.06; 13.8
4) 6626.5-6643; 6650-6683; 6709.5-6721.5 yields -0.13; 13.2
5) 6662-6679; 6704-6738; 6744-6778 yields 0.05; 14.2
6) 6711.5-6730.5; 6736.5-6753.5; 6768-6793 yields 0.01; 13.3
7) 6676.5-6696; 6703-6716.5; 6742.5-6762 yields 0.09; 14.1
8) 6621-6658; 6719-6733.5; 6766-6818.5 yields -0.01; 13.9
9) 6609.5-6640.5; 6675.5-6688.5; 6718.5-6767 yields -0.06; 13.6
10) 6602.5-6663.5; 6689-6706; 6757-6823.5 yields -0.09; 13.9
